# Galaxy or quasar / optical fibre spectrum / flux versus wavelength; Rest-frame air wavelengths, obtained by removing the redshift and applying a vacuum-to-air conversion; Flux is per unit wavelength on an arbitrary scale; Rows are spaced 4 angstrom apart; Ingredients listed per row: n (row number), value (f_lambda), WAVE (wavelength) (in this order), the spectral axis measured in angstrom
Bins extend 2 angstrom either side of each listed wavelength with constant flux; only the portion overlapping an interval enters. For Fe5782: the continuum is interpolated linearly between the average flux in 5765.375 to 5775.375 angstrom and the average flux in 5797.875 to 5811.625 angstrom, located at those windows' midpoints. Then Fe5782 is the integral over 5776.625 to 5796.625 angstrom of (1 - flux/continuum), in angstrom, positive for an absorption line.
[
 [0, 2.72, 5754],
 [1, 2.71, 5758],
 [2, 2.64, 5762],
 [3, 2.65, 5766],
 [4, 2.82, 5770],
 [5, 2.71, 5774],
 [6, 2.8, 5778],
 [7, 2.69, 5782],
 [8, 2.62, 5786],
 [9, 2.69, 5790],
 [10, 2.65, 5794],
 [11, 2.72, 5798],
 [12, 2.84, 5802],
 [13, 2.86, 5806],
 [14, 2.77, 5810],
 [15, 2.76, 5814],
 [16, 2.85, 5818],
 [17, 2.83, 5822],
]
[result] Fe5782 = 0.61 angstrom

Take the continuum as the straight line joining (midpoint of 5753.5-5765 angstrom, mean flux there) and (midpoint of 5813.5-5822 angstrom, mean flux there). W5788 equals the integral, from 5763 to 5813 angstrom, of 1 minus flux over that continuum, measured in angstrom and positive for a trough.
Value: 0.3 angstrom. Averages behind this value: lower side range 2.68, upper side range 2.82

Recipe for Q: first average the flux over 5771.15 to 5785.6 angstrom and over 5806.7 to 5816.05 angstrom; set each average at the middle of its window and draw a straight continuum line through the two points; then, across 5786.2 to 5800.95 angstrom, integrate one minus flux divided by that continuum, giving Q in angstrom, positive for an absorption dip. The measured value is 0.33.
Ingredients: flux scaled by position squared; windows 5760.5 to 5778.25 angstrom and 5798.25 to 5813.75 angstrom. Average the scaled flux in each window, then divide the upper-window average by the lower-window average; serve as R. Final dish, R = 1.0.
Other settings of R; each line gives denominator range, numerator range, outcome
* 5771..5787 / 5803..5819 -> 1.05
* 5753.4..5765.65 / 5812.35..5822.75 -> 1.07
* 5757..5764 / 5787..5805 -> 1.03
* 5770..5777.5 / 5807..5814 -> 1.02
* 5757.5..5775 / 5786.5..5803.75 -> 1.01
